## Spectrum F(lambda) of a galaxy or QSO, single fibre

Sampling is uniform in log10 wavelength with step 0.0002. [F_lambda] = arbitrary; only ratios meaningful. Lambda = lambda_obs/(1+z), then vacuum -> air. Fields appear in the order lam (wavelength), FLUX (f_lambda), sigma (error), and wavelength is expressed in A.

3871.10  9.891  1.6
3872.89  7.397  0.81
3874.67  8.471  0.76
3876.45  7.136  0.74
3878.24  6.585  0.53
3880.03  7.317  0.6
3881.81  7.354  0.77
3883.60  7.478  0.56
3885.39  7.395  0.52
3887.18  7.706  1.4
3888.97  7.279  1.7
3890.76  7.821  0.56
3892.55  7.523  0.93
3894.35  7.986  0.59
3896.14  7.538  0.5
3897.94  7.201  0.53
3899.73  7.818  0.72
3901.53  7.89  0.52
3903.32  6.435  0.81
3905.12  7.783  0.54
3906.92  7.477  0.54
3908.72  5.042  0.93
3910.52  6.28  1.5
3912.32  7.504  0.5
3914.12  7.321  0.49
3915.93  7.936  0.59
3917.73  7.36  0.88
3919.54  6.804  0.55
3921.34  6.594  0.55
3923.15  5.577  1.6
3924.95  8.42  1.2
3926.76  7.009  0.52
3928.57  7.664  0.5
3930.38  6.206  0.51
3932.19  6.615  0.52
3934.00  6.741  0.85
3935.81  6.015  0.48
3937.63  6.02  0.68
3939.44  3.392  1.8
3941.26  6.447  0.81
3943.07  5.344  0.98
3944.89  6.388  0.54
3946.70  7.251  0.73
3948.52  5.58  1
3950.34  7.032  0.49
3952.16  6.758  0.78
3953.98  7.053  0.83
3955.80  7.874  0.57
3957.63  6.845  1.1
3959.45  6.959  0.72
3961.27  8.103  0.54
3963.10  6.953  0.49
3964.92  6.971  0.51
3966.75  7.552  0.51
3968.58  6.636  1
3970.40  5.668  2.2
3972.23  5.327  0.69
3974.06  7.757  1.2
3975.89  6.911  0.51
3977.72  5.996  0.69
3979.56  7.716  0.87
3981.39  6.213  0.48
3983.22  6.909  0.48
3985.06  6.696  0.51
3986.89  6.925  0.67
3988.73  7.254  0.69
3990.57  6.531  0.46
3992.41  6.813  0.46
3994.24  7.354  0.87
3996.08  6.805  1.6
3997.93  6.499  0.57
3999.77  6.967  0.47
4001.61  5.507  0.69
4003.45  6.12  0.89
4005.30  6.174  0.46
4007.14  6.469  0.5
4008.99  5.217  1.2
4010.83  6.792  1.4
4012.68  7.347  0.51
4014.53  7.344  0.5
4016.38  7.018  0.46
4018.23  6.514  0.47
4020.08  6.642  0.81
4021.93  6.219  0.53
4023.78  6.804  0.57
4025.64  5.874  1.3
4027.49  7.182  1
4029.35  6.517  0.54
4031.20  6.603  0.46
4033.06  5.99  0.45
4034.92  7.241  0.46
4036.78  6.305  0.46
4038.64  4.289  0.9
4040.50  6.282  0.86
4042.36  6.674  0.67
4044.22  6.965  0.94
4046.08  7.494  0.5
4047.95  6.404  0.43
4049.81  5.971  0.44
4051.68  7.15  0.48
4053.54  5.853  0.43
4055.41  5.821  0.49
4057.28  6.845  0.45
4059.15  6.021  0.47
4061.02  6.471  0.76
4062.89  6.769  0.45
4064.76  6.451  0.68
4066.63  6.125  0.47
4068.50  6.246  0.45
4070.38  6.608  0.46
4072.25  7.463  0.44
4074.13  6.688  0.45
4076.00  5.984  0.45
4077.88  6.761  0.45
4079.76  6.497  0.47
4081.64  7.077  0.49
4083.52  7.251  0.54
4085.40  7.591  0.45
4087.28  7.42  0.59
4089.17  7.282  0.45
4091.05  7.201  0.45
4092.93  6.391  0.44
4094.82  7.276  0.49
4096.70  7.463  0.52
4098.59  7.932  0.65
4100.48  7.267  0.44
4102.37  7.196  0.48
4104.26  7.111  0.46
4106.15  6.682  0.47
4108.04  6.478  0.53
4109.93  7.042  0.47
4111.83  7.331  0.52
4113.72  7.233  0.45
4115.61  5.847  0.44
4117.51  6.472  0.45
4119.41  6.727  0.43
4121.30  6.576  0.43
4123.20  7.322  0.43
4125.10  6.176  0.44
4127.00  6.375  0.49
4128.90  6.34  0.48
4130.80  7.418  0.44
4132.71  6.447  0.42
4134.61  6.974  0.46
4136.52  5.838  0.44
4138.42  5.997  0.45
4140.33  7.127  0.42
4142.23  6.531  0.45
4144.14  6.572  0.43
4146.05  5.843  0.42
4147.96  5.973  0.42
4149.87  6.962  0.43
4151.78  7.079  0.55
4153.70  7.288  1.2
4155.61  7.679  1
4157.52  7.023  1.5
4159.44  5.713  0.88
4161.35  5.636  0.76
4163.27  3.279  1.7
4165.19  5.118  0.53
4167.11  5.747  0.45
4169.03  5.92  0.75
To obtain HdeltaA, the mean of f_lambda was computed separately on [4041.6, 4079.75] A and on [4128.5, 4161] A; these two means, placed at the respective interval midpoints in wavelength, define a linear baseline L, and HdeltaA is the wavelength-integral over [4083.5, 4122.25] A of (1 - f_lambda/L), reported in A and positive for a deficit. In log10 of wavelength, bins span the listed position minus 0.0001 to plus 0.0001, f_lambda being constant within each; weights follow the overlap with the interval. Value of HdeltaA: -2.7 A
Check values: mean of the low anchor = 6.54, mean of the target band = 7.03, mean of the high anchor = 6.62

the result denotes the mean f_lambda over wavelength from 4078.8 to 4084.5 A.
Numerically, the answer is 6.94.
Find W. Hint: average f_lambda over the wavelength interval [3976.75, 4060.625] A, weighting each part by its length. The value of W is 6.54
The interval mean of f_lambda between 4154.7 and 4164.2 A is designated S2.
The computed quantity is 5.87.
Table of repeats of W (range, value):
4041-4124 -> 6.8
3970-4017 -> 6.64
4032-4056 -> 6.35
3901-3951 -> 6.64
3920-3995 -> 6.69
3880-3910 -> 7.34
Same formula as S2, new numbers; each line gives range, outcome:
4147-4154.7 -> 6.83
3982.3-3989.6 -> 6.94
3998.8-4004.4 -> 6.2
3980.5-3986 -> 6.61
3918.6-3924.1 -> 6.36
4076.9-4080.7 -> 6.61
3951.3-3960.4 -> 7.1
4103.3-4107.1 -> 6.9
